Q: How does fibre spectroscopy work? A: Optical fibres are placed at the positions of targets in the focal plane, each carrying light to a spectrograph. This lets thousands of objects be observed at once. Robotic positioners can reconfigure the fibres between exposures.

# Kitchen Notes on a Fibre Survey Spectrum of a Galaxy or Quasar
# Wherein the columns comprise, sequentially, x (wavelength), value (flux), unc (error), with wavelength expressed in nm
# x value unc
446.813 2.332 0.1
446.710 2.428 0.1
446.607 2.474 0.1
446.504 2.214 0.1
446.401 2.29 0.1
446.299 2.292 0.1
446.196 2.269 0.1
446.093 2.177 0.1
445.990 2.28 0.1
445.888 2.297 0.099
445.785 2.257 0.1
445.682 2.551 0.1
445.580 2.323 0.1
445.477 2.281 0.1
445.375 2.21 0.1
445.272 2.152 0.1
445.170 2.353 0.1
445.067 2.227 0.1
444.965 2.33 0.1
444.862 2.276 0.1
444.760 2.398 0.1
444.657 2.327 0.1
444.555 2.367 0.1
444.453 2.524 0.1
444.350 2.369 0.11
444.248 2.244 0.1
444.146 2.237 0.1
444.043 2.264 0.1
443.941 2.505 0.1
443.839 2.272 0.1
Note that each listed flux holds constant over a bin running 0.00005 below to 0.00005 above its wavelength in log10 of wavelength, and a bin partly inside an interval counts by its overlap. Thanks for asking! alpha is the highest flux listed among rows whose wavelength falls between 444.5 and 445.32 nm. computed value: 2.398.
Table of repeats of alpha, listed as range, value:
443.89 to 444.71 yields 2.524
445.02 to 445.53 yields 2.353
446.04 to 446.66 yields 2.474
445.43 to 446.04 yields 2.551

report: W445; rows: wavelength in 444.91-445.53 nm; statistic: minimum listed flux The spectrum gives 2.152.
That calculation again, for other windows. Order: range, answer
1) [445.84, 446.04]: 2.28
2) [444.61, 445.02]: 2.276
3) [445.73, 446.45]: 2.177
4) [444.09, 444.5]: 2.237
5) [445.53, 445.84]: 2.257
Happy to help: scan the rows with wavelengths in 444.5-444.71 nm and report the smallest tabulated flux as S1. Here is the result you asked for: 2.327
